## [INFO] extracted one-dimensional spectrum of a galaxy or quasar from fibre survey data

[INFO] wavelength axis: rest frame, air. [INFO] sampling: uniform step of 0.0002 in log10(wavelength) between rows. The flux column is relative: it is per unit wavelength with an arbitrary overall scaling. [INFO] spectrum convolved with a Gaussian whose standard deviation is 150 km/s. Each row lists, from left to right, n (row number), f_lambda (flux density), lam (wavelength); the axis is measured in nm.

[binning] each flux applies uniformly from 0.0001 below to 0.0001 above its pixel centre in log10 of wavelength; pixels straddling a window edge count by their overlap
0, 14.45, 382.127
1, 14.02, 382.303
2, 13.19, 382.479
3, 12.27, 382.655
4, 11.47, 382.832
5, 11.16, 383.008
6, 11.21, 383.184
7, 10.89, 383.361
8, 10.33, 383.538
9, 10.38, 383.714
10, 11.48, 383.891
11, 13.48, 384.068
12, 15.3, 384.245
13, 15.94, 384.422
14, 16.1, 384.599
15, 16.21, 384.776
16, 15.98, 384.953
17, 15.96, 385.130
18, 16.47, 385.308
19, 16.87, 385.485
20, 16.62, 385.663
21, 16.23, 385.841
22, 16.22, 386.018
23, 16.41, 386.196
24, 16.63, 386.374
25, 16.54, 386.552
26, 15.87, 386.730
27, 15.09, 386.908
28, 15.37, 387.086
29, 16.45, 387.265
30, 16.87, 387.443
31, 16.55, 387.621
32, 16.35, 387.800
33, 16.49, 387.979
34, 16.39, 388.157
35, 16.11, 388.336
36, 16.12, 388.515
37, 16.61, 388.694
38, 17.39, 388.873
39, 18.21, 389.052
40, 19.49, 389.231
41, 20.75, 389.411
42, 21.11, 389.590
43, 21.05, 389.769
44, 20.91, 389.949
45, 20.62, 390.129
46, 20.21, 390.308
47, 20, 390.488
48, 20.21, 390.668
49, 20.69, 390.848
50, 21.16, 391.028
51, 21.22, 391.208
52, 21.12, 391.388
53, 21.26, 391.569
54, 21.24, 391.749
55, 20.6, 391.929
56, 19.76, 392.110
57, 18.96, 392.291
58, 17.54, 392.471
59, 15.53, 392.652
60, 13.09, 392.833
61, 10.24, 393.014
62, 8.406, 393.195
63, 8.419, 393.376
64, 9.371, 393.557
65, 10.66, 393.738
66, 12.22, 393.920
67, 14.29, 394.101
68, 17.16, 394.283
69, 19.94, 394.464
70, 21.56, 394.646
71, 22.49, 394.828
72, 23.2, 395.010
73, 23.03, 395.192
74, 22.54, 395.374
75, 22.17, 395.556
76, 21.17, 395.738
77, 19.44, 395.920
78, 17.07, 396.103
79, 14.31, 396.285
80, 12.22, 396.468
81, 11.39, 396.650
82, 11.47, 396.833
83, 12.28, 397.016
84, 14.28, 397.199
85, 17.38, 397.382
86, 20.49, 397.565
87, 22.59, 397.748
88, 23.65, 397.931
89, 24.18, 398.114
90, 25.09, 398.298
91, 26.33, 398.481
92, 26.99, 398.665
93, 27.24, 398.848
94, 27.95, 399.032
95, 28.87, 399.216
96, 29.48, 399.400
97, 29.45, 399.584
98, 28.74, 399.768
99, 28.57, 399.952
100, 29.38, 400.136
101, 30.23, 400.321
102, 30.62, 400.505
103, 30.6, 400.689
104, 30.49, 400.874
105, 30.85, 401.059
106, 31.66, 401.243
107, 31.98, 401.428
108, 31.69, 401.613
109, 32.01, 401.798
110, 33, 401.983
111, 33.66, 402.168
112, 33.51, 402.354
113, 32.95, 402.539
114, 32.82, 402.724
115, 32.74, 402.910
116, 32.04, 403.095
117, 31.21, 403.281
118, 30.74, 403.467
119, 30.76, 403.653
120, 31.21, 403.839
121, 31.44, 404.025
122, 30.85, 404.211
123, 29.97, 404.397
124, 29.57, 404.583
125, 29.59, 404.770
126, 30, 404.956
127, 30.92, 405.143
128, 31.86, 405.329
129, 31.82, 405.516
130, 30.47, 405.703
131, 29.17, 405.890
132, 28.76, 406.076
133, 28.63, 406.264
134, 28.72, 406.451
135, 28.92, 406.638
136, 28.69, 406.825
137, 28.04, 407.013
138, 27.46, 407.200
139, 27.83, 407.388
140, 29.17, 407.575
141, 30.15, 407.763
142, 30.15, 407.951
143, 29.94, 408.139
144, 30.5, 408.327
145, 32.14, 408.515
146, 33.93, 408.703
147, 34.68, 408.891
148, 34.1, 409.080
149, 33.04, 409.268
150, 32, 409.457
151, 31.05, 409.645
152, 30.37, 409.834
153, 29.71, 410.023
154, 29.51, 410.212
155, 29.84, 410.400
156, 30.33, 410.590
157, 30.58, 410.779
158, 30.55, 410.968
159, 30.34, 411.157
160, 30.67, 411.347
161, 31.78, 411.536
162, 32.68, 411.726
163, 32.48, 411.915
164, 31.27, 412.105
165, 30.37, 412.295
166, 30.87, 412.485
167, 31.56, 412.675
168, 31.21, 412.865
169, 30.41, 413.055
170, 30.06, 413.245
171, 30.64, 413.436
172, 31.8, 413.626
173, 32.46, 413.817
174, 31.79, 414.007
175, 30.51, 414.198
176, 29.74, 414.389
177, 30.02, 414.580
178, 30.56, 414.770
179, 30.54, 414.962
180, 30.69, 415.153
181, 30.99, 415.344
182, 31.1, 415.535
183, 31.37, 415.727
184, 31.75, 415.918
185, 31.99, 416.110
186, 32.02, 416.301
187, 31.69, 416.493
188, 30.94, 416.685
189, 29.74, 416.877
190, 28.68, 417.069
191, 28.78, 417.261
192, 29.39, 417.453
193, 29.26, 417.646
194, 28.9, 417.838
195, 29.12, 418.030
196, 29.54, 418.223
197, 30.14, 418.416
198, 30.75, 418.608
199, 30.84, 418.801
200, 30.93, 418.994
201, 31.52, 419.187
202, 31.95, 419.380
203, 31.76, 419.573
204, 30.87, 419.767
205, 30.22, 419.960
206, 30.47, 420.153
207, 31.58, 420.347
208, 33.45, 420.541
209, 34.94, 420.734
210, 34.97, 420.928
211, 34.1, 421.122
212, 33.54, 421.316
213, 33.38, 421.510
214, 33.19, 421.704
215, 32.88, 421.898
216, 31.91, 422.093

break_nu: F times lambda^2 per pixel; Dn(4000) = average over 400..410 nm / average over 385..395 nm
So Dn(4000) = 1.9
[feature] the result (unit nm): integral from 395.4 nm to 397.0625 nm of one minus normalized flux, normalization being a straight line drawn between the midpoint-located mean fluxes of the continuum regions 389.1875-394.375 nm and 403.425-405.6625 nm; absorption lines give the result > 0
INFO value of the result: 0.44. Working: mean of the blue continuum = 17.5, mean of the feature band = 16.1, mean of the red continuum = 30.7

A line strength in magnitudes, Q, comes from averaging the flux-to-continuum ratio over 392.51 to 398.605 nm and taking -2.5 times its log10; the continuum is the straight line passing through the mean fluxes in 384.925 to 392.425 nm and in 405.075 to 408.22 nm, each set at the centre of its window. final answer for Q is 0.29 mag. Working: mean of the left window 18.2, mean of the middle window 17.3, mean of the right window 29.4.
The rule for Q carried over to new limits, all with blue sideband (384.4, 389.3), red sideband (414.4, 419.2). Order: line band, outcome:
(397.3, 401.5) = -0.22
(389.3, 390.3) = -0.17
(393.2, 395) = 0.30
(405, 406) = -0.22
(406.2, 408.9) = -0.14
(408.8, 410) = -0.20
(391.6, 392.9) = 0.04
